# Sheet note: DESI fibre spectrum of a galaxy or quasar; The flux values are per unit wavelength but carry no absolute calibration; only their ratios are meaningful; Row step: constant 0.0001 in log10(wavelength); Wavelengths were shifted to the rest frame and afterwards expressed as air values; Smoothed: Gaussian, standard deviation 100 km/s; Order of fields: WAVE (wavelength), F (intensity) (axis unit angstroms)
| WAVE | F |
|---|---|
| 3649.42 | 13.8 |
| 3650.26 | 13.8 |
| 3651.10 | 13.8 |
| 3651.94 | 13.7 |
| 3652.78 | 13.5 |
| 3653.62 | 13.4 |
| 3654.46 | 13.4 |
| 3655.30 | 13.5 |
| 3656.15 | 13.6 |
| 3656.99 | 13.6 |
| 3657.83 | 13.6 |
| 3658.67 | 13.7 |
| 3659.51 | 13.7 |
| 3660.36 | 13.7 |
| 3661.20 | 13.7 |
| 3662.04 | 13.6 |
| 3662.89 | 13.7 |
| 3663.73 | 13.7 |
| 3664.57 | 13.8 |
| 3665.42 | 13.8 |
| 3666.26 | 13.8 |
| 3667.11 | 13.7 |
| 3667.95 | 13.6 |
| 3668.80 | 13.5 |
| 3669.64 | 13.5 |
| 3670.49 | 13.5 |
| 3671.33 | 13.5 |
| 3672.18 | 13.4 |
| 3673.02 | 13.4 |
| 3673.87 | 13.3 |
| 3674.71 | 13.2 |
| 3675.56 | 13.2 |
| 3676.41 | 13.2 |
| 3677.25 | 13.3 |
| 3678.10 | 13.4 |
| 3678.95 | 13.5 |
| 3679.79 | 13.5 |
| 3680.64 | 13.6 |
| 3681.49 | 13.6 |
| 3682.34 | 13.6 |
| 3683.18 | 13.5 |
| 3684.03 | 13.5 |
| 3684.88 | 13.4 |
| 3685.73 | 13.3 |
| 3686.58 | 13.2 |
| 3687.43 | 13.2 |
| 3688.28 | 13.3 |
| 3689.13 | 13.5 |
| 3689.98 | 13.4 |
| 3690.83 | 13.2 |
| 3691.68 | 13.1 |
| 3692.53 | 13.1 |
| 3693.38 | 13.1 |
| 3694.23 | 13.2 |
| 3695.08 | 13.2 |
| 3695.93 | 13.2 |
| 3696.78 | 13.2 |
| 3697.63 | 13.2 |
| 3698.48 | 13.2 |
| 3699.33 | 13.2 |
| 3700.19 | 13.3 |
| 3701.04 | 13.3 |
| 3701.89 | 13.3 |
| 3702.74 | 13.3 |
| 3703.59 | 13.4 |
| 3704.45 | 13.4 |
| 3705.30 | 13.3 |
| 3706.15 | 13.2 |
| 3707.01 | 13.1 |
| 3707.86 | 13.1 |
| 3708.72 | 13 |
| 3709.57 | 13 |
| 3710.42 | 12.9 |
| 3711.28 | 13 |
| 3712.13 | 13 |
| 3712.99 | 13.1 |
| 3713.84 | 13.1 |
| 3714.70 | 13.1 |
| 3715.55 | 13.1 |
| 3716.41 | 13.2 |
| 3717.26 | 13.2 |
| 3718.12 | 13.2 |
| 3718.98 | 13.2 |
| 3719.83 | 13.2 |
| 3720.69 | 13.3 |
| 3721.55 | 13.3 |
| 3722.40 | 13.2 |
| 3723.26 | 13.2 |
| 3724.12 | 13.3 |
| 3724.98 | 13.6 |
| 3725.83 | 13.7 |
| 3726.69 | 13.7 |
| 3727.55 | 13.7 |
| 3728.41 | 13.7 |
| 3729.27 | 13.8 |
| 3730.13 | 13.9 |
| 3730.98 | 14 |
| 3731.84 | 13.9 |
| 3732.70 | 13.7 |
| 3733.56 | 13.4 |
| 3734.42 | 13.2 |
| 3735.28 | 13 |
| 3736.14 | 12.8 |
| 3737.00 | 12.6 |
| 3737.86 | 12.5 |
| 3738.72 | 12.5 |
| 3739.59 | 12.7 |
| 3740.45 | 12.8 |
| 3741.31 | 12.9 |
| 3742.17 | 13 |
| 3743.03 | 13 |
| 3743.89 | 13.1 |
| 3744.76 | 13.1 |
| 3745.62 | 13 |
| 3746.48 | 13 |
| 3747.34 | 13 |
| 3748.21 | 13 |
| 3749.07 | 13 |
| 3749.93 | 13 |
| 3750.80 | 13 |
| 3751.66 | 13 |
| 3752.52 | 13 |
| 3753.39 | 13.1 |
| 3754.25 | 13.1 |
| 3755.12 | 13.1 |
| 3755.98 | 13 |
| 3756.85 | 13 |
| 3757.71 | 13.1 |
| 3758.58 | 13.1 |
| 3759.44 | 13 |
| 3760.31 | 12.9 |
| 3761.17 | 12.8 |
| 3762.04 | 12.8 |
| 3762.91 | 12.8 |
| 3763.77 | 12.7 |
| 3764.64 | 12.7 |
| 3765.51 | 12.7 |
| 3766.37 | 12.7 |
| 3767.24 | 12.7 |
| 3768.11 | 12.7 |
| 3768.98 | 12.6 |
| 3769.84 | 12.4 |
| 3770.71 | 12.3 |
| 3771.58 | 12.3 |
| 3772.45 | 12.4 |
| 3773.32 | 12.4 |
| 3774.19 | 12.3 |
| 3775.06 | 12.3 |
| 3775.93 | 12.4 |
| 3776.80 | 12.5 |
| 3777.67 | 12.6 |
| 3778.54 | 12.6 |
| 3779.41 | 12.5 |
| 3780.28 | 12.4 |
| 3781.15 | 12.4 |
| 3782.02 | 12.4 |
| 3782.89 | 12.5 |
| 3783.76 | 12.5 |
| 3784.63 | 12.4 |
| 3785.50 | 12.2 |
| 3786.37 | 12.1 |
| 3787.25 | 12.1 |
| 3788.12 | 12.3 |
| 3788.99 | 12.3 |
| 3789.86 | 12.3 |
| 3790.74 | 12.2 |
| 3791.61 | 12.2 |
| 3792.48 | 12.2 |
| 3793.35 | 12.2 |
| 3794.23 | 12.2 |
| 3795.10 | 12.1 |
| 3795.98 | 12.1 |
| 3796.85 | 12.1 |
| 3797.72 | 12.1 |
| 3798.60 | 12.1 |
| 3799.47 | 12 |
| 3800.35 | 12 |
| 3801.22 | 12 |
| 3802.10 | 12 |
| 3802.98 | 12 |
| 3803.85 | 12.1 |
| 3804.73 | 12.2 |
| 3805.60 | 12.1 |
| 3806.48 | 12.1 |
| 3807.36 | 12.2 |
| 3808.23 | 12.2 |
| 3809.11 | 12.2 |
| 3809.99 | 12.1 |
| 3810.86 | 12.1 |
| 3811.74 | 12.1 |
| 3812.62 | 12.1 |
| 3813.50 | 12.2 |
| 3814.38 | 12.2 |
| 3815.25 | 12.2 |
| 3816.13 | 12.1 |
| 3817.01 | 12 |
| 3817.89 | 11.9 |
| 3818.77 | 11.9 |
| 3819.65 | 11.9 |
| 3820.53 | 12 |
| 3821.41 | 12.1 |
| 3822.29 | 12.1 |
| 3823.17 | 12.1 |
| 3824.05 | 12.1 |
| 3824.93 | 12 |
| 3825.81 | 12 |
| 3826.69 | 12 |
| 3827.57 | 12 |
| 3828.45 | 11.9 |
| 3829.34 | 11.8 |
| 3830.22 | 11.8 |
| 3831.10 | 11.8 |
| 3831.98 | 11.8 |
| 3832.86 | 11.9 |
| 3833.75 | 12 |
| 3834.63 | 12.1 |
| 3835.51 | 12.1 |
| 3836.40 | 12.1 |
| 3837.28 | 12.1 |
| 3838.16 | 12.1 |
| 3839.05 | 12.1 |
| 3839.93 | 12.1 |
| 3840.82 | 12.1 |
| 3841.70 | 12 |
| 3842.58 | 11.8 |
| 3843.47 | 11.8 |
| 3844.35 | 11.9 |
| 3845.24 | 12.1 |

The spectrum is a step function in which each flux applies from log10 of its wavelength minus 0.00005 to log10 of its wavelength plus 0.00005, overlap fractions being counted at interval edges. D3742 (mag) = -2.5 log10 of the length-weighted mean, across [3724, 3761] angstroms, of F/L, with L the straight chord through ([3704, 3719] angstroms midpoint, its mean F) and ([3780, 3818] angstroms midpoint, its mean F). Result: -0.032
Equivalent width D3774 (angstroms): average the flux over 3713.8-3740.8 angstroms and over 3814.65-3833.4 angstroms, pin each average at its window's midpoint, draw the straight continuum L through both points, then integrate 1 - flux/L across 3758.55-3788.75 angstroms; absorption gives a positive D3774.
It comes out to 0.3 angstroms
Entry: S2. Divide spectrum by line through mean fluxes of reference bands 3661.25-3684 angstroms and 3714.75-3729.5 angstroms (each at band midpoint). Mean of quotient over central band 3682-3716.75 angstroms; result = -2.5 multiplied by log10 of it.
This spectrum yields 0.02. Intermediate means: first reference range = 13.5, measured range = 13.2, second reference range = 13.4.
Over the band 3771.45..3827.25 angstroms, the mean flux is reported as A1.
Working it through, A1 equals 12.2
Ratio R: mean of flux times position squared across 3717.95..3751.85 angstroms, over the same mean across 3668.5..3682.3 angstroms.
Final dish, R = 1.0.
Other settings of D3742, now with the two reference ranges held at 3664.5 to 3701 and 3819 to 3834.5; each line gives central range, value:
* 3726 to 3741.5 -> -0.033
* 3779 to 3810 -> 0.007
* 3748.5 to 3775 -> -0.016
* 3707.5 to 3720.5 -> -0.002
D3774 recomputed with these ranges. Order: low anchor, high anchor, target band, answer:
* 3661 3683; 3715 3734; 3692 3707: 0.29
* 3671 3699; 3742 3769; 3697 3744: -0.33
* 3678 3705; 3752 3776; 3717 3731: -0.44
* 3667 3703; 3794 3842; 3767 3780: 0.02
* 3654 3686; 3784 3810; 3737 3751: -0.19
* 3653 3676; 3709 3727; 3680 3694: 0.07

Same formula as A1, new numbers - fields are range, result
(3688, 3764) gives 13.2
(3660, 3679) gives 13.5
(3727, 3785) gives 12.9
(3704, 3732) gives 13.3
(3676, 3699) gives 13.3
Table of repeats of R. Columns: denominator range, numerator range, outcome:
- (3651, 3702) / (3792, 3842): 0.97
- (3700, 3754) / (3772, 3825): 0.96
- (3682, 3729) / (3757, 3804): 0.97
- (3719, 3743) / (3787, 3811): 0.95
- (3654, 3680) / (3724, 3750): 1.01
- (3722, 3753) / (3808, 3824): 0.95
